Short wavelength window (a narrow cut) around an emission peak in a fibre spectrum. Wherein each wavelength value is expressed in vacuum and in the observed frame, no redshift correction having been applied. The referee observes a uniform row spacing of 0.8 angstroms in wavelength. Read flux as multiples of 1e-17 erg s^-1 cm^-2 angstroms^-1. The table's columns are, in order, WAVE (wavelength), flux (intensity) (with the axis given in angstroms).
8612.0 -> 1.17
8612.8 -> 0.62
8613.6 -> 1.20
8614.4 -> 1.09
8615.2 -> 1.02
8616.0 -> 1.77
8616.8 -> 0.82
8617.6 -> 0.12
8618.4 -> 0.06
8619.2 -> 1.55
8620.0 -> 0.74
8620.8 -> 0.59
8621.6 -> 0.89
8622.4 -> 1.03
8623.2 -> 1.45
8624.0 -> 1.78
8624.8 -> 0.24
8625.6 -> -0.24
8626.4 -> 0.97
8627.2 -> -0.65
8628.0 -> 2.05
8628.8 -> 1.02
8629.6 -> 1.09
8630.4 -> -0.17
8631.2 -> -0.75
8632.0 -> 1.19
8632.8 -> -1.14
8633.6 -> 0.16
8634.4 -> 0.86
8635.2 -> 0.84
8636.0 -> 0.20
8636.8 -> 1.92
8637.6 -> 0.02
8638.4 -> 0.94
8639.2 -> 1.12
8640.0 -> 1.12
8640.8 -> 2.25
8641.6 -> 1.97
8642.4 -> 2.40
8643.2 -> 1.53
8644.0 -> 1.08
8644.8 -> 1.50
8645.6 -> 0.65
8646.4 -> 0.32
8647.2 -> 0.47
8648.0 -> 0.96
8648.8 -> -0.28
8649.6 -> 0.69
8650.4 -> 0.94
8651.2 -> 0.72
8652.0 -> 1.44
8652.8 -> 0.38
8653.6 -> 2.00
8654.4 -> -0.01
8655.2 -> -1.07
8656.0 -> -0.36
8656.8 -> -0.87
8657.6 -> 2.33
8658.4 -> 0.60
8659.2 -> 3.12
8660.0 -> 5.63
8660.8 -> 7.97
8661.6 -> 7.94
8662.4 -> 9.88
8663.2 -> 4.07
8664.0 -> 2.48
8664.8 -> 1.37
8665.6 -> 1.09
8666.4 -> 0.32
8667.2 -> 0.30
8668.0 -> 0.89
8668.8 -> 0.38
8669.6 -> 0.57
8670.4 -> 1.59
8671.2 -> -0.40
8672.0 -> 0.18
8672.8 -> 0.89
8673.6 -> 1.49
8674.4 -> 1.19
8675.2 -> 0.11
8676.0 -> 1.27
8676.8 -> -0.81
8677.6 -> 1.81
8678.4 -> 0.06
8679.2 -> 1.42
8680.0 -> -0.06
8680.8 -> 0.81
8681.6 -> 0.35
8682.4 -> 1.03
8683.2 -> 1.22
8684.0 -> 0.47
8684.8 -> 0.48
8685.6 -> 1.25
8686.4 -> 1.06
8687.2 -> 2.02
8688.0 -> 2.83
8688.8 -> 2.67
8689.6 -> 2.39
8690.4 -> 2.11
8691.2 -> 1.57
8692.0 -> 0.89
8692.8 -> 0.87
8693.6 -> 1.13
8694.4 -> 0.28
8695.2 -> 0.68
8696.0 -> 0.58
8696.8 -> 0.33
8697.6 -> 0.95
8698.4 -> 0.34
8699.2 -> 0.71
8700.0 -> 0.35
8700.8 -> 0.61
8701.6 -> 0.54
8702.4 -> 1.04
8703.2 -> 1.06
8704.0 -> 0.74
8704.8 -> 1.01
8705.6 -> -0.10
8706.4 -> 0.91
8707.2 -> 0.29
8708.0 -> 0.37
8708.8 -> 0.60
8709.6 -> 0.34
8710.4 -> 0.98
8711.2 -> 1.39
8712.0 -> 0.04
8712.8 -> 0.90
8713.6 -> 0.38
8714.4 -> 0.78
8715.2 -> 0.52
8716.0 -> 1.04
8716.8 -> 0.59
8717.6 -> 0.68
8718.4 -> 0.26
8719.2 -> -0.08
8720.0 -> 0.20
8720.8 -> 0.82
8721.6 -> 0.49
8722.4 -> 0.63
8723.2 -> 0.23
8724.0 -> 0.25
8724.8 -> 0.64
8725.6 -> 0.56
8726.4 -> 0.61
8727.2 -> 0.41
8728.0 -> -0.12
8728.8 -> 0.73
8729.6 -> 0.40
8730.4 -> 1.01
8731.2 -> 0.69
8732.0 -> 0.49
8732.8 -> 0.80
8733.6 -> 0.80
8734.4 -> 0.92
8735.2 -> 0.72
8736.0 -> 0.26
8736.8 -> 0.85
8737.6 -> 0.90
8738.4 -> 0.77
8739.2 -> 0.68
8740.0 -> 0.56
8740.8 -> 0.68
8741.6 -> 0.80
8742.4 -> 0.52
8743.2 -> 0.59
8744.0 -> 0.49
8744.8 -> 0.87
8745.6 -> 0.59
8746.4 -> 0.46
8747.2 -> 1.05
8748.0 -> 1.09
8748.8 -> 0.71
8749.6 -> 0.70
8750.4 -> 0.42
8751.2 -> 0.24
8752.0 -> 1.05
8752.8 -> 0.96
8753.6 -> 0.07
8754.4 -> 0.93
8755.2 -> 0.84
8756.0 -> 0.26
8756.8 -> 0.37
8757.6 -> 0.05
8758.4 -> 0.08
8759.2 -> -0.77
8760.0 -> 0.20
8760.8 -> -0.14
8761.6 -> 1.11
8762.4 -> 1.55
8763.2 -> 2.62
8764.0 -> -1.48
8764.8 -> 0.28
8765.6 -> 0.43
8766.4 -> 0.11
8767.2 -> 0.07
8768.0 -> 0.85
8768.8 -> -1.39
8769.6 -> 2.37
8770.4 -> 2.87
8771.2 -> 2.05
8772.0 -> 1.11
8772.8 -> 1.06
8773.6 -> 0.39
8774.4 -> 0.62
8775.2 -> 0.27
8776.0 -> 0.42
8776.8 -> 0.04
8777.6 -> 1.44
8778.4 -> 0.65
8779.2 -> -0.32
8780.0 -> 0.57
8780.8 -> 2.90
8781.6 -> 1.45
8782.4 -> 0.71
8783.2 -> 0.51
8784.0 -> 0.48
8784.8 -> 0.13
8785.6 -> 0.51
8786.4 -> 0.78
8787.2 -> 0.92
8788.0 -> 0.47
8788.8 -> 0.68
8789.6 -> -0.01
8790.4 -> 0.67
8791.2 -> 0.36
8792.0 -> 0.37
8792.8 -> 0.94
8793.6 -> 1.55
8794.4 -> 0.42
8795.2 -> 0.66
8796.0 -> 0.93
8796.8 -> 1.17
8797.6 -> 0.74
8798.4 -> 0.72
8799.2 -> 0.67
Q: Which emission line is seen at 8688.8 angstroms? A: [N II] 6583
